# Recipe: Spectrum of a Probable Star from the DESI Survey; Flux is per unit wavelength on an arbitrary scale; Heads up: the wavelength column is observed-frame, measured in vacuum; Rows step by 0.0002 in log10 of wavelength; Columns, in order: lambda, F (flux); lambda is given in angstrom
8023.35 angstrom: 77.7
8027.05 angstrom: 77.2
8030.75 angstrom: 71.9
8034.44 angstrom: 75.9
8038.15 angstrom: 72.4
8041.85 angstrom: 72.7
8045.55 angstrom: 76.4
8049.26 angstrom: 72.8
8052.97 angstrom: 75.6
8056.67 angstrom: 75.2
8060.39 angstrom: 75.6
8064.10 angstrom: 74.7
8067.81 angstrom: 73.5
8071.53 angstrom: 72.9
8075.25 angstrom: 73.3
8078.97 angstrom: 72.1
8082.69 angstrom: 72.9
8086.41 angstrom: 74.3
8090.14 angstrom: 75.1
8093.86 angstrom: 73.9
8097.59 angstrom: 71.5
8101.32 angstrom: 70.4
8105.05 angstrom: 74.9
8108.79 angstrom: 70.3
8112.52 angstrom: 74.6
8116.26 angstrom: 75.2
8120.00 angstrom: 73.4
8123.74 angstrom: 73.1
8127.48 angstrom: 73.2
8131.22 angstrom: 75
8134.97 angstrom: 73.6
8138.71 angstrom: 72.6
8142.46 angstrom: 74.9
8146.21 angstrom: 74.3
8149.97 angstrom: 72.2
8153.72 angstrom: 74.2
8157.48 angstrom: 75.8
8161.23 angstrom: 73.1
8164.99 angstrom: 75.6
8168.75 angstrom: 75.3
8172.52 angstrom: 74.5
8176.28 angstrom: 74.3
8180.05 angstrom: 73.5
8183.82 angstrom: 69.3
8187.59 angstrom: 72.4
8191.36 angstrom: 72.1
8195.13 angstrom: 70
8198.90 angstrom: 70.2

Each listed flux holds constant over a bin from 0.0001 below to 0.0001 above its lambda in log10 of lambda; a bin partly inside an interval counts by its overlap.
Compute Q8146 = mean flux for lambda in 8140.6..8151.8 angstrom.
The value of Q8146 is 73.8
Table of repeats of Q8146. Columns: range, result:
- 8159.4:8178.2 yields 74.5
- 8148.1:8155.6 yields 73.2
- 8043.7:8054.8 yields 74.9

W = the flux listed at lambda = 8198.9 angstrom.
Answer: 70.2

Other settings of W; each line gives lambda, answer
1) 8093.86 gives 73.9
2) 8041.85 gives 72.7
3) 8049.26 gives 72.8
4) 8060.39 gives 75.6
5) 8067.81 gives 73.5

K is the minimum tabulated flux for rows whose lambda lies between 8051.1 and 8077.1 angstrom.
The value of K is 72.9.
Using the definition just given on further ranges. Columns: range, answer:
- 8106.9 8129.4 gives 70.3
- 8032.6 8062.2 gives 72.4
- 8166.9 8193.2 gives 69.3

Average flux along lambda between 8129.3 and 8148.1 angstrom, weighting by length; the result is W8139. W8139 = 74.1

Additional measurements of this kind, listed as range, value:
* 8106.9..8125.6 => 73.3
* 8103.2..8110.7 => 72.6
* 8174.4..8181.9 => 73.9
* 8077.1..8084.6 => 72.6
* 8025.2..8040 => 74.3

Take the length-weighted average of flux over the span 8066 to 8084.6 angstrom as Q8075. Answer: 72.9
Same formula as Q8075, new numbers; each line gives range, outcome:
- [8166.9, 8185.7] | 73.3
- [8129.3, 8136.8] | 74.3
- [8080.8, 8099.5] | 73.5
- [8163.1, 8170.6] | 75.4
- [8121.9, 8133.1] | 73.8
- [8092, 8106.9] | 72.7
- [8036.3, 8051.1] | 73.6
